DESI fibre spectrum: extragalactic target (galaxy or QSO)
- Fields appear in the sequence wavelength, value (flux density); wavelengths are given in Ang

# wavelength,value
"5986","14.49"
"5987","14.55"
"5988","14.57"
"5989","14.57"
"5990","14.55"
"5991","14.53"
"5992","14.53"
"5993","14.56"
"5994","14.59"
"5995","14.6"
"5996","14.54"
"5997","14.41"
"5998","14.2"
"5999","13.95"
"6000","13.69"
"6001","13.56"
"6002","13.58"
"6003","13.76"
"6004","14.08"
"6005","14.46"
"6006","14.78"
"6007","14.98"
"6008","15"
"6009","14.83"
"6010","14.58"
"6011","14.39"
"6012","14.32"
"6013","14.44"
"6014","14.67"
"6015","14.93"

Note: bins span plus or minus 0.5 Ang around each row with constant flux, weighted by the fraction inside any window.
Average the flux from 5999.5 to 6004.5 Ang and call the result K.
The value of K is 13.7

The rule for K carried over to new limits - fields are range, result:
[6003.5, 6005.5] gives 14.3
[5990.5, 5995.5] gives 14.6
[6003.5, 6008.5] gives 14.7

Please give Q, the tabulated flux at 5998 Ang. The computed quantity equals 14.2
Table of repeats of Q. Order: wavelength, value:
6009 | 14.83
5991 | 14.53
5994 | 14.59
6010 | 14.58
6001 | 13.56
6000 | 13.69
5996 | 14.54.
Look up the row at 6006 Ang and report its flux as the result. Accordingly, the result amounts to 14.78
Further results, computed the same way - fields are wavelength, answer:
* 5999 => 13.95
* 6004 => 14.08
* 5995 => 14.6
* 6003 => 13.76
